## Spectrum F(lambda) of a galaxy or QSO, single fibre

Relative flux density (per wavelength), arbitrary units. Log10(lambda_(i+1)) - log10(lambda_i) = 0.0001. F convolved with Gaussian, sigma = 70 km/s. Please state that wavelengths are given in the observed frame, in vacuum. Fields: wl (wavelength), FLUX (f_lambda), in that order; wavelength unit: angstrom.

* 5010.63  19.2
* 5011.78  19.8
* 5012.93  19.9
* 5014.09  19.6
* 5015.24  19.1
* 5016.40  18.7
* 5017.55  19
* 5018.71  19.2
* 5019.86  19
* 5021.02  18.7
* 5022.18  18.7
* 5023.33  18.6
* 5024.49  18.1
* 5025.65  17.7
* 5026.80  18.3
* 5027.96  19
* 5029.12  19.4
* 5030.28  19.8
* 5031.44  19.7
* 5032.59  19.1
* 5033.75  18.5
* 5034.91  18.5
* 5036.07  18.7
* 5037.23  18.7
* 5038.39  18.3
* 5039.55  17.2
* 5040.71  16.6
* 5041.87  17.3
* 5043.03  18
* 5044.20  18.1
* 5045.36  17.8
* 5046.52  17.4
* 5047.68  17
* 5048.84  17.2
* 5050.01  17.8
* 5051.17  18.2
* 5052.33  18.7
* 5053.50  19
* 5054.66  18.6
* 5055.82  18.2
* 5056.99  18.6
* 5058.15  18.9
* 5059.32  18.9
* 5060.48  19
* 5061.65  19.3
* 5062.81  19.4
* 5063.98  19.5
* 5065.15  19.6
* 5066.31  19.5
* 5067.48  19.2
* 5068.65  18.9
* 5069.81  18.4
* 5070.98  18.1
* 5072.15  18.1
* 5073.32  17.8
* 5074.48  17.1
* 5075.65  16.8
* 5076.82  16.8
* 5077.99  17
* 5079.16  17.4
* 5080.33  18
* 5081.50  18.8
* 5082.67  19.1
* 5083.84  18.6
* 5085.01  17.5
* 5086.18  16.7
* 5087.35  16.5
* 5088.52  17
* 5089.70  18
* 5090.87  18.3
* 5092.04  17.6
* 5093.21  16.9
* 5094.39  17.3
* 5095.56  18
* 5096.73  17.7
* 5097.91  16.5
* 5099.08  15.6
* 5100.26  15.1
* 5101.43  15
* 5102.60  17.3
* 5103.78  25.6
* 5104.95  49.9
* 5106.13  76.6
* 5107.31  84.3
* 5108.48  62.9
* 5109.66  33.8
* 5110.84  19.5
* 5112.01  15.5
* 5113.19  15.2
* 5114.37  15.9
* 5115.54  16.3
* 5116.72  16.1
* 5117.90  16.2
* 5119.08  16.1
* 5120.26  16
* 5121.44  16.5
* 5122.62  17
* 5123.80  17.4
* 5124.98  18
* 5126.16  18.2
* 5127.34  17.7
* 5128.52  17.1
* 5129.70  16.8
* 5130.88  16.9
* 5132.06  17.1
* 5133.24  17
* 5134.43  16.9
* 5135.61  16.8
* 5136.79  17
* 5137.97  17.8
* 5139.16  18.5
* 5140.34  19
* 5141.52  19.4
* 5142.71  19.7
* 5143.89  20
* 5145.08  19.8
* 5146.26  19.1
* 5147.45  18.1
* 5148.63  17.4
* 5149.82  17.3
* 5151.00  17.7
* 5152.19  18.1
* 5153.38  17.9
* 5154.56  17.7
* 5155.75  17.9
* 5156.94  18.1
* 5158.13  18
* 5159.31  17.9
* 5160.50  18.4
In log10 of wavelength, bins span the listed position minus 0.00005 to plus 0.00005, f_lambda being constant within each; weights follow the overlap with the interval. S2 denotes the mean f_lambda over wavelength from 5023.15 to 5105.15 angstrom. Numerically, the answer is 18.4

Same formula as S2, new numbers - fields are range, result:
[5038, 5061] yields 18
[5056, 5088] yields 18.3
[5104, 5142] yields 24.1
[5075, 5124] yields 22.5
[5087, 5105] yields 18.7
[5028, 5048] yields 18.3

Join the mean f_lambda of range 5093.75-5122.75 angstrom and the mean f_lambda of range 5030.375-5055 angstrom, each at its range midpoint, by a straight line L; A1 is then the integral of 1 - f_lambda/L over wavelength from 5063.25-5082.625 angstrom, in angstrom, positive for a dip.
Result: 3.11 angstrom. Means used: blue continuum 18.1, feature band 18.2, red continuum 26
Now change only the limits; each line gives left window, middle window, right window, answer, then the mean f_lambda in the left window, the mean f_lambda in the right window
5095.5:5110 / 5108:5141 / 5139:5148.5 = 9.3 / 35.1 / 19.2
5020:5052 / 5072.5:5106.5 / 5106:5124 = 6.0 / 18.2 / 27.4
